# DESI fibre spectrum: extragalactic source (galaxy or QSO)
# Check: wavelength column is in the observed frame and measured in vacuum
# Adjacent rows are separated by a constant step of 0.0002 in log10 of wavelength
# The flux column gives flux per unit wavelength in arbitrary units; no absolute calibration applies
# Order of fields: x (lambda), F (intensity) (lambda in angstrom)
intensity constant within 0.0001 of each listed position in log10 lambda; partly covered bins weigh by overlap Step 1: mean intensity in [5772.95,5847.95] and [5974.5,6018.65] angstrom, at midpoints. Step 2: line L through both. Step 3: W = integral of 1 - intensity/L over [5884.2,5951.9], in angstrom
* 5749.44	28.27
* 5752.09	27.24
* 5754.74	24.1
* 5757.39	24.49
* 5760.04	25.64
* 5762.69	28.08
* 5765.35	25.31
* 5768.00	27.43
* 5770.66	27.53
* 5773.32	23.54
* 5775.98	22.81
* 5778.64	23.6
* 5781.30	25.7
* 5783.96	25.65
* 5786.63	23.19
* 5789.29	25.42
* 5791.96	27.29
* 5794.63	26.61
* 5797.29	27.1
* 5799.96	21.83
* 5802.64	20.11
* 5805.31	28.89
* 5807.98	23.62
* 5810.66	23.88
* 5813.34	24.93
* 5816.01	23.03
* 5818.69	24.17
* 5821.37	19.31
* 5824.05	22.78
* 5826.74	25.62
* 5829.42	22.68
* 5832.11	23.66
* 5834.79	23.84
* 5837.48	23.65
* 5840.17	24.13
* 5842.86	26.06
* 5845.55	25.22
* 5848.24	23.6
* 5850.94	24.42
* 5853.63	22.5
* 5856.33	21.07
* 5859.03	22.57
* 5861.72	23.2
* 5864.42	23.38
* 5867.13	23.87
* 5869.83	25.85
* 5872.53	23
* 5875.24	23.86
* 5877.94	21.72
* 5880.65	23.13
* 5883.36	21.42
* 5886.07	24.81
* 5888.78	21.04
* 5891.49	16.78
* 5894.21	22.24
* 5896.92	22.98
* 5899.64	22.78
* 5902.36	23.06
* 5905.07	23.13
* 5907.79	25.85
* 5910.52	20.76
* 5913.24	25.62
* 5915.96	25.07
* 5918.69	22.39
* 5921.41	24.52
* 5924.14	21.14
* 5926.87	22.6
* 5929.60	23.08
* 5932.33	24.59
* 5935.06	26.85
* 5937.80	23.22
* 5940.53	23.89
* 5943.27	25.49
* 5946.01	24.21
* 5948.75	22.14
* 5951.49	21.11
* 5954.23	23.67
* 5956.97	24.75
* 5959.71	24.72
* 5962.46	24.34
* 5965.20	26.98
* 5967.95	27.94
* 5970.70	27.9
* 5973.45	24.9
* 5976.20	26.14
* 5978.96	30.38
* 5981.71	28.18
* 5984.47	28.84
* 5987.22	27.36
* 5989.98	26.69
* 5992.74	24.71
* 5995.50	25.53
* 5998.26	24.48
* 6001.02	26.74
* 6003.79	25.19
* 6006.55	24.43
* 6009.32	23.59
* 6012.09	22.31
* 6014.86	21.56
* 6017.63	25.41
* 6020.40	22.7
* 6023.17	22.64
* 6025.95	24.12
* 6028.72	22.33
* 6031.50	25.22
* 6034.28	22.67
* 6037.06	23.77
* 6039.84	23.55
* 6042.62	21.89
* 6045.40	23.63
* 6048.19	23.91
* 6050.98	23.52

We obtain 5.1 angstrom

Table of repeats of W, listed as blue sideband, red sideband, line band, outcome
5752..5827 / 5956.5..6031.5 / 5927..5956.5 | 1.6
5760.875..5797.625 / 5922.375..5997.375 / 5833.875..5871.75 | 2.5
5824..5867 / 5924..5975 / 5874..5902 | 2.2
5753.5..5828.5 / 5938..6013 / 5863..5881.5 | 1.1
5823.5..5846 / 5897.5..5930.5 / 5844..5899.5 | 2.2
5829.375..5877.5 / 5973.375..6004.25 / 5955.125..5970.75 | 0.2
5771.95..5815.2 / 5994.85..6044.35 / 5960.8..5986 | -3.5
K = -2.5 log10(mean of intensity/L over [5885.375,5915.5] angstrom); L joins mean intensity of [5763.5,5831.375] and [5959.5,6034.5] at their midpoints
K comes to 0.10 mag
